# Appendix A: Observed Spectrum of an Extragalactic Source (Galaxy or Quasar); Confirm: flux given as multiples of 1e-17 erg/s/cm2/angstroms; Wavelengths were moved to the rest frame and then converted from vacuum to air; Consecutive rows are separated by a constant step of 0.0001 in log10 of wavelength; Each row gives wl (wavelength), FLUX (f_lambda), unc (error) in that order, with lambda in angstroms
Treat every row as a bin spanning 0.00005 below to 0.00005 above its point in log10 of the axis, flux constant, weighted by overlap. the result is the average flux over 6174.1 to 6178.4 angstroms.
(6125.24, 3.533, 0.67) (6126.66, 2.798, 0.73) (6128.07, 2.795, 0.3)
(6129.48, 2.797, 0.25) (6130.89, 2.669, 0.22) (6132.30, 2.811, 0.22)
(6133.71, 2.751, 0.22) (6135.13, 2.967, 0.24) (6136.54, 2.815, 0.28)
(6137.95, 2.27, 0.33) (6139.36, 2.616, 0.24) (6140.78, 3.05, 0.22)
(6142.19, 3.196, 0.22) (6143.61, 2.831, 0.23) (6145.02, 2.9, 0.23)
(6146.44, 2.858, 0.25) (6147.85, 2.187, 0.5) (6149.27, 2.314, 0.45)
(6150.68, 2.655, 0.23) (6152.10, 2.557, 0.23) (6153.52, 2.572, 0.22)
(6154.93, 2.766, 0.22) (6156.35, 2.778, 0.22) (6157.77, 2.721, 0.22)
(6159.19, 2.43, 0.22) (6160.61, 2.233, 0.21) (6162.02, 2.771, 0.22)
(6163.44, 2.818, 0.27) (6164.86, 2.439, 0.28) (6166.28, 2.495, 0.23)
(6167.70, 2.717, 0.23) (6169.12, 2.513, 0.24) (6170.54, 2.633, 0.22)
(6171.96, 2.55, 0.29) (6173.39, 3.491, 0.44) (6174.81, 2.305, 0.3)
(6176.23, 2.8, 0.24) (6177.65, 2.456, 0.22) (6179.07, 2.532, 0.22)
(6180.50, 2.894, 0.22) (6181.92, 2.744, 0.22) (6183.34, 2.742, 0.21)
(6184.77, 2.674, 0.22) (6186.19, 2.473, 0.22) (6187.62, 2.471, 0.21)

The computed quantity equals 2.53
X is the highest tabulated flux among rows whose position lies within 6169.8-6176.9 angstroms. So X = 3.491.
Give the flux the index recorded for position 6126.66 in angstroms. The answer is 2.798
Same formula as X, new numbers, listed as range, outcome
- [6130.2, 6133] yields 2.811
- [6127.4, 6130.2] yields 2.797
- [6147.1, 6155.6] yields 2.766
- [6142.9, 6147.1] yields 2.9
